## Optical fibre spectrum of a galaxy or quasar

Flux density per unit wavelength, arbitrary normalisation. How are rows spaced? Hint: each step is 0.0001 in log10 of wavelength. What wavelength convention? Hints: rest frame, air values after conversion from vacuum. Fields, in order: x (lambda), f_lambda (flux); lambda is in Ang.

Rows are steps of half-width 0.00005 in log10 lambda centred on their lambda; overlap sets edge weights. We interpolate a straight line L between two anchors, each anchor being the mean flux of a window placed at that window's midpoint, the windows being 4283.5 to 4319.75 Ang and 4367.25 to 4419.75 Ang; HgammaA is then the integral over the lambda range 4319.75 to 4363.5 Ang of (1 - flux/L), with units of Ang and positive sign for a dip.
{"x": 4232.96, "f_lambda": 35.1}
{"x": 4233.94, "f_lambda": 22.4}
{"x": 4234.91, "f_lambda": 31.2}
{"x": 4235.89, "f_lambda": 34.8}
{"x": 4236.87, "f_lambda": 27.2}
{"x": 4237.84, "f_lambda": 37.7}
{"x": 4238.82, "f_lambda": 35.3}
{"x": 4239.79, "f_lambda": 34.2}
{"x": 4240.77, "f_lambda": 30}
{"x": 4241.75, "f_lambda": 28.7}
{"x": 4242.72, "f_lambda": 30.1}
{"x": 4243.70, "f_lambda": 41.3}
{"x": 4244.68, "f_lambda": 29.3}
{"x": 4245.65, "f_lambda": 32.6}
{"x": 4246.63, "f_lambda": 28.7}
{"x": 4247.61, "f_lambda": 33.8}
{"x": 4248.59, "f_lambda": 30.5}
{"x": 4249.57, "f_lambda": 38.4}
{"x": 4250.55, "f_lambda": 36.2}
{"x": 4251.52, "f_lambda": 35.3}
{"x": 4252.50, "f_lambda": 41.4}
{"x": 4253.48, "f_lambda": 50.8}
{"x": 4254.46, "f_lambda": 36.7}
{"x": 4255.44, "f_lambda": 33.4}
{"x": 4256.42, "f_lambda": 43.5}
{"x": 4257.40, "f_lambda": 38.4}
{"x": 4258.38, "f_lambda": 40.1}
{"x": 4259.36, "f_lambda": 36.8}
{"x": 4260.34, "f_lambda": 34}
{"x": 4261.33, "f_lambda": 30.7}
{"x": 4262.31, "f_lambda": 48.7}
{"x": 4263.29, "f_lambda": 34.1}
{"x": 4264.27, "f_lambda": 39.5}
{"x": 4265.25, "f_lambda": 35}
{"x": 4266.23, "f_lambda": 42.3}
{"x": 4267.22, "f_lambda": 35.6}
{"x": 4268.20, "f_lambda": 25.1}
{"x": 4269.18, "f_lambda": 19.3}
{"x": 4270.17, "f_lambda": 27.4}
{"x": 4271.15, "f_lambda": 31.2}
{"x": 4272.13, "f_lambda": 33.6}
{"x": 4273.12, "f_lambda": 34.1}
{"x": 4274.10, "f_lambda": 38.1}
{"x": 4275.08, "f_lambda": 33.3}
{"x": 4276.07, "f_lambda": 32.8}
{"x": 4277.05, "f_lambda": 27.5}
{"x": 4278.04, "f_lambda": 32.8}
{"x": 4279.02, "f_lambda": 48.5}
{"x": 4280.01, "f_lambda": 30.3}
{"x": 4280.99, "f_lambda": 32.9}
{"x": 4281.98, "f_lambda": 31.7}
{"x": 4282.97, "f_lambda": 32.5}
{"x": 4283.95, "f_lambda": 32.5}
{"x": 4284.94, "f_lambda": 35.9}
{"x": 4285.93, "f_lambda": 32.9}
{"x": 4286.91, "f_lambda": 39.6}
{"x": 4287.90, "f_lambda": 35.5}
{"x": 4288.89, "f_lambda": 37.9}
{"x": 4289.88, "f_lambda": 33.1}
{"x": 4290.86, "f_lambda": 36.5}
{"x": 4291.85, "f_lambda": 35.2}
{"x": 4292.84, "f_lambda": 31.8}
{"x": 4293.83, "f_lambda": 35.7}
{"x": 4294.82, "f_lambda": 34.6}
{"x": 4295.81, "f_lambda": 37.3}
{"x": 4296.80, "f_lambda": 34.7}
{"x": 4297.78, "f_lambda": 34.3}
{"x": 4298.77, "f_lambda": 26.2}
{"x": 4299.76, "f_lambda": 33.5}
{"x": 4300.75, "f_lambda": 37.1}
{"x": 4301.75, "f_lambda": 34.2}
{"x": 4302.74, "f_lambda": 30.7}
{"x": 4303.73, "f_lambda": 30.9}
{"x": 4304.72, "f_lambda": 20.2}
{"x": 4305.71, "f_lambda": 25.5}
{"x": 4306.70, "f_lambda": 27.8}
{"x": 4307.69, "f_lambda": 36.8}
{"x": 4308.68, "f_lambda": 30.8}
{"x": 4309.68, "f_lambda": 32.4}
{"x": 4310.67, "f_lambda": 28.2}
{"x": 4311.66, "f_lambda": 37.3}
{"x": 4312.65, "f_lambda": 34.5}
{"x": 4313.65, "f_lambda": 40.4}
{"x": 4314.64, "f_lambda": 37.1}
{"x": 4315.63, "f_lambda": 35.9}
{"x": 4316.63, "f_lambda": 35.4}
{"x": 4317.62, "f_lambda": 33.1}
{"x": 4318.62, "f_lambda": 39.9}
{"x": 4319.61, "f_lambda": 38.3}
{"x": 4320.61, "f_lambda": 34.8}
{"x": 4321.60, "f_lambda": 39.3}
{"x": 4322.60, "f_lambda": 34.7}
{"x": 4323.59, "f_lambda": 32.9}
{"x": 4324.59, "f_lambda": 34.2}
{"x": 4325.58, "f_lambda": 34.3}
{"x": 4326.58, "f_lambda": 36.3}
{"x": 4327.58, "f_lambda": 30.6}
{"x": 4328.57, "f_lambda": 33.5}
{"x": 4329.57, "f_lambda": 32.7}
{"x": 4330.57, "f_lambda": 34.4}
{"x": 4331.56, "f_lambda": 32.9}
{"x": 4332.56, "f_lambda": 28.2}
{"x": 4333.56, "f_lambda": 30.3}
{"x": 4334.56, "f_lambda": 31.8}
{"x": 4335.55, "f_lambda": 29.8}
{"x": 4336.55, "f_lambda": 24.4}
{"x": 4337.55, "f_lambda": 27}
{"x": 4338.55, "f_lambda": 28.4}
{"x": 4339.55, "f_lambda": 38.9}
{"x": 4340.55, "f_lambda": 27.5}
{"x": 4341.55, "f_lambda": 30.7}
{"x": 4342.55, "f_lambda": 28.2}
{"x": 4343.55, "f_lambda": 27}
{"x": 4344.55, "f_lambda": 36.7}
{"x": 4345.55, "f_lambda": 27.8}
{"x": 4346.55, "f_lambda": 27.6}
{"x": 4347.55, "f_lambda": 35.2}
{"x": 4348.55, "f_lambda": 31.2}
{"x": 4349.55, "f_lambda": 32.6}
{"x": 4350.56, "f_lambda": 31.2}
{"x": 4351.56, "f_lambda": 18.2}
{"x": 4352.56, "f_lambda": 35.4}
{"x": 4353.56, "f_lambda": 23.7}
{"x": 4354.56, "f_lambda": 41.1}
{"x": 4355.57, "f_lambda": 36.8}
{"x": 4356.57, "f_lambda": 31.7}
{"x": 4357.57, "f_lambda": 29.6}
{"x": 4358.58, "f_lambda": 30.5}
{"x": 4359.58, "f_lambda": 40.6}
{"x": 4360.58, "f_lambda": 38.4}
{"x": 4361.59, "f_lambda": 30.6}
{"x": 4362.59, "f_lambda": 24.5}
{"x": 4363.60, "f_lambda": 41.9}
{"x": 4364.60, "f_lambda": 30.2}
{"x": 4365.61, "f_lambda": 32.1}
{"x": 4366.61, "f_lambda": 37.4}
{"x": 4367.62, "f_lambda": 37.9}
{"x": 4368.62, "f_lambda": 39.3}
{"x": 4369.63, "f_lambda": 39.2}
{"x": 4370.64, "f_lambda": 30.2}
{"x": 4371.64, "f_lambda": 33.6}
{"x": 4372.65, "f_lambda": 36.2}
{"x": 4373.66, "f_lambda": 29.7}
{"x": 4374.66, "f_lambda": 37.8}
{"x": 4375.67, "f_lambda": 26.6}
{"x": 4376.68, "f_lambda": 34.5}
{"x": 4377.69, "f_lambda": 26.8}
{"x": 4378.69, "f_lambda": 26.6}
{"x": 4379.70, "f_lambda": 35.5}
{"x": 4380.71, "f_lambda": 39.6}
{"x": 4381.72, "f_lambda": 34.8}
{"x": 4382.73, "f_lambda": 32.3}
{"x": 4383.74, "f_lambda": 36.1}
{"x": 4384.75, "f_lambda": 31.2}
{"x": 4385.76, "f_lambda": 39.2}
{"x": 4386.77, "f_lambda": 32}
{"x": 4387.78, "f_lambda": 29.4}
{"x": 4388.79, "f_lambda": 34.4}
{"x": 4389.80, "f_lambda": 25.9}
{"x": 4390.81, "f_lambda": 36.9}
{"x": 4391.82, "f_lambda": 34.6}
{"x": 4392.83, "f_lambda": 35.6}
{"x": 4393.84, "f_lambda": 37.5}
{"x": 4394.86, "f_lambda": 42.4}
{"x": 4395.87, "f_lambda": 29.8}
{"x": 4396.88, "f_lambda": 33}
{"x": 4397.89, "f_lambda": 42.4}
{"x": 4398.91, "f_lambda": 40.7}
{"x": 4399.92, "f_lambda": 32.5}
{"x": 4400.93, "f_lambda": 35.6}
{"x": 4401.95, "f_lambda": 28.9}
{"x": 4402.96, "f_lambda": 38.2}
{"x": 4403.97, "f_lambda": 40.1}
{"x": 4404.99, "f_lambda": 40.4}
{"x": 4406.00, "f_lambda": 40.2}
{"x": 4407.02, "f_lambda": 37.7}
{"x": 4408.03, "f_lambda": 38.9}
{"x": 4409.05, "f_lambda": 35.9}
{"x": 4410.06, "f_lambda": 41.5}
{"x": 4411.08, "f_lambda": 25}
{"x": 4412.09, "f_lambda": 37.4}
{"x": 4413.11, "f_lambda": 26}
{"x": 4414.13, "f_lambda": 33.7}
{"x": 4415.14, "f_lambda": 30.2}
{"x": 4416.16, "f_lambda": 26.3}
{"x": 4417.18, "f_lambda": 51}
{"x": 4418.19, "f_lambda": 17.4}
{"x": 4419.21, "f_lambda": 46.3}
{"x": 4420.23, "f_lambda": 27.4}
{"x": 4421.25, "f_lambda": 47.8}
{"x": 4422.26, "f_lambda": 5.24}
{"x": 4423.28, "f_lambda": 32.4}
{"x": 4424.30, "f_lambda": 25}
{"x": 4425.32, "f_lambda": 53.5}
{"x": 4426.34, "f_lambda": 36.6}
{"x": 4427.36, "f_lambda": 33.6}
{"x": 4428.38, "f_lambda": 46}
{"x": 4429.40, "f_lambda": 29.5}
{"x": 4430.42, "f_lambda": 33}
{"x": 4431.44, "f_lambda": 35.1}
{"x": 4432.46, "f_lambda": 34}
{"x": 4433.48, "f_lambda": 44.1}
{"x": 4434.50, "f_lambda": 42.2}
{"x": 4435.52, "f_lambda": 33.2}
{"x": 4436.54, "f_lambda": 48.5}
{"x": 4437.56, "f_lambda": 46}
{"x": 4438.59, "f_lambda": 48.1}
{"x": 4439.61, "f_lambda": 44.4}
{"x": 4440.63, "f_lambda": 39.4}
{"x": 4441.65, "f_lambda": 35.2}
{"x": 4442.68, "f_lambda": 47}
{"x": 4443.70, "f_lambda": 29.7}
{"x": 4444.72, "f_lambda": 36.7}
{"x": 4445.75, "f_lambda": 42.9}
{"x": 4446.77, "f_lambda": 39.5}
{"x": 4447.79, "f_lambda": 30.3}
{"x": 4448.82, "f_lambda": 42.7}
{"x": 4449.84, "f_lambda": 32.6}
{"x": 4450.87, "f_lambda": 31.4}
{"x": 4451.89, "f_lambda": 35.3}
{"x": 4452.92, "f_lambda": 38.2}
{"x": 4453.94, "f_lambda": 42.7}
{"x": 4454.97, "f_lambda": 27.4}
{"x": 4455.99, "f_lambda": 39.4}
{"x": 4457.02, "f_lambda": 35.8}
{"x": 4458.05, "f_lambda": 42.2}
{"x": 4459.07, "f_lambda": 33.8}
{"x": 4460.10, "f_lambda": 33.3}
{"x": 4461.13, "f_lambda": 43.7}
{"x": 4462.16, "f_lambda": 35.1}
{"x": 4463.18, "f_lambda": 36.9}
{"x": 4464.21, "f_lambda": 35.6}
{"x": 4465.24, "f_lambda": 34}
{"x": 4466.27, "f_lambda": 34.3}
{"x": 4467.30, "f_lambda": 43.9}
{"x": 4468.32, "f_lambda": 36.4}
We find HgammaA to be 2.9 Ang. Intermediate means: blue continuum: 33.8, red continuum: 34.7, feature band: 31.9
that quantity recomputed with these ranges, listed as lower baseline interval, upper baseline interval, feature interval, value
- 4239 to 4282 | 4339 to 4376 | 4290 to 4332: -0.1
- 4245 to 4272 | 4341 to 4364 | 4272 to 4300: 0.0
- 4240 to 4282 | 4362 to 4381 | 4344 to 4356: 0.9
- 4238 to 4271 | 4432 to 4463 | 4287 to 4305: 1.1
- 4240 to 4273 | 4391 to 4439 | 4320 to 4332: 0.4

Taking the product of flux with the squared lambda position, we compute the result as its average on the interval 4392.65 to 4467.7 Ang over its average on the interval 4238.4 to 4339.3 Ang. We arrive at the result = 1.15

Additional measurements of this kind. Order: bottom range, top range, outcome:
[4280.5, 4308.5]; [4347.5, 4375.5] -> 1.04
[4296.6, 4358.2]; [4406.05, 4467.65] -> 1.19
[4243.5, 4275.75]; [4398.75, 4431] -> 1.06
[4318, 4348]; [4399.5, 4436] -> 1.13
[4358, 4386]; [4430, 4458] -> 1.17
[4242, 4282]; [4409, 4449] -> 1.12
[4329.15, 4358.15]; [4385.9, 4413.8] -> 1.18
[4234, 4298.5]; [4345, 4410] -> 1.04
